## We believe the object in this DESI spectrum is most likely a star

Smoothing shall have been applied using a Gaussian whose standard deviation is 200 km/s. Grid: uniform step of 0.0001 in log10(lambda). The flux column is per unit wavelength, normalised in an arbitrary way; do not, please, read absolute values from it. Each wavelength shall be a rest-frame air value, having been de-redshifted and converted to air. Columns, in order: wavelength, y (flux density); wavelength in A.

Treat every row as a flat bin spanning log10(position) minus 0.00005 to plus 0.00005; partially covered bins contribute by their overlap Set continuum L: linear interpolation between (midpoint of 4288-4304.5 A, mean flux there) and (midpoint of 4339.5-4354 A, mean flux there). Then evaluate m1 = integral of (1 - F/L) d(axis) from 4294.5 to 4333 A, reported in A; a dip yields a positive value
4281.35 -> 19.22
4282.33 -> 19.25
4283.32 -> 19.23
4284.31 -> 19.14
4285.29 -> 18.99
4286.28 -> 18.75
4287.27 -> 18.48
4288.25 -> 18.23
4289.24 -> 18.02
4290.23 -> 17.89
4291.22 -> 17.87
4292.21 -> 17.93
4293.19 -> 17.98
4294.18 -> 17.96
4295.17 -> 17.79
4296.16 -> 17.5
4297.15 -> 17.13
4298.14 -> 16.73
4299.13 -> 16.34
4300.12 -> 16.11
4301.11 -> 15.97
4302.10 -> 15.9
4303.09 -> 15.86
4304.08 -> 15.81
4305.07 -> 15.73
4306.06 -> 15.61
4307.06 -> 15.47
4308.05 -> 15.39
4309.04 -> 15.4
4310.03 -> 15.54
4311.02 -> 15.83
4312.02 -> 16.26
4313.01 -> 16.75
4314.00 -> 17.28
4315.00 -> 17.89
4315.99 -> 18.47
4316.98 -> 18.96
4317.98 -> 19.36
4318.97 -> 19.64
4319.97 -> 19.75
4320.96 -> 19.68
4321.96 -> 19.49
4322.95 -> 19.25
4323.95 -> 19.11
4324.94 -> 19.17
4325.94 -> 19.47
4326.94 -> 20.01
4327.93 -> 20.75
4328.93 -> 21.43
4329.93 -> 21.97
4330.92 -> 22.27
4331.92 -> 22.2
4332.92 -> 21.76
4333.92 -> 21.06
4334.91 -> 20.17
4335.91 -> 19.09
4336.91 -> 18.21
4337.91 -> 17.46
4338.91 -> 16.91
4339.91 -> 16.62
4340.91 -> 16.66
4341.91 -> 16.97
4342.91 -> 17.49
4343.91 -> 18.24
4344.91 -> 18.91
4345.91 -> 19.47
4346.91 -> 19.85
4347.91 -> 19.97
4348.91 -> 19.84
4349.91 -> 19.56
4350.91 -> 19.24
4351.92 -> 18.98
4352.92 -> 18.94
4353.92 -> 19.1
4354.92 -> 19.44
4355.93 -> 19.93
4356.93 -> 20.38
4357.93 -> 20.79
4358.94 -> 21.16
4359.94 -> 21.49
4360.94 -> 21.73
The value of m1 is -0.8 A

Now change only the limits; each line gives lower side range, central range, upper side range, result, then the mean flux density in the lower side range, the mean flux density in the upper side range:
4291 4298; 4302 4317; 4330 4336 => 2.2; 17.7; 21.3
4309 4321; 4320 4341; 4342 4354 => -1.5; 17.8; 19.1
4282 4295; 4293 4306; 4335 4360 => 1.3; 18.4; 19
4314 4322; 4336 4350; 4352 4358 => 0.8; 19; 19.7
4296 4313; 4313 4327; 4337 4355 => -1.7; 16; 18.5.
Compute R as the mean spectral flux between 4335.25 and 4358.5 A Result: 18.8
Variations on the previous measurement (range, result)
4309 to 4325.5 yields 18.2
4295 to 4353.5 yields 18.3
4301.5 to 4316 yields 16.1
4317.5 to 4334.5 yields 20.4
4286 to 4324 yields 17.4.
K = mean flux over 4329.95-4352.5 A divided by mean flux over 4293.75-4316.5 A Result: 1.2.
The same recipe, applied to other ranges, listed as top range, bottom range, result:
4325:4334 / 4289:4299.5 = 1.20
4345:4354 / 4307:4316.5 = 1.18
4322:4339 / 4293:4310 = 1.23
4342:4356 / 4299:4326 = 1.10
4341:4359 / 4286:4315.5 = 1.14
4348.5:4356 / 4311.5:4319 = 1.08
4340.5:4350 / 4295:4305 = 1.14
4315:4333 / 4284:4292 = 1.09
